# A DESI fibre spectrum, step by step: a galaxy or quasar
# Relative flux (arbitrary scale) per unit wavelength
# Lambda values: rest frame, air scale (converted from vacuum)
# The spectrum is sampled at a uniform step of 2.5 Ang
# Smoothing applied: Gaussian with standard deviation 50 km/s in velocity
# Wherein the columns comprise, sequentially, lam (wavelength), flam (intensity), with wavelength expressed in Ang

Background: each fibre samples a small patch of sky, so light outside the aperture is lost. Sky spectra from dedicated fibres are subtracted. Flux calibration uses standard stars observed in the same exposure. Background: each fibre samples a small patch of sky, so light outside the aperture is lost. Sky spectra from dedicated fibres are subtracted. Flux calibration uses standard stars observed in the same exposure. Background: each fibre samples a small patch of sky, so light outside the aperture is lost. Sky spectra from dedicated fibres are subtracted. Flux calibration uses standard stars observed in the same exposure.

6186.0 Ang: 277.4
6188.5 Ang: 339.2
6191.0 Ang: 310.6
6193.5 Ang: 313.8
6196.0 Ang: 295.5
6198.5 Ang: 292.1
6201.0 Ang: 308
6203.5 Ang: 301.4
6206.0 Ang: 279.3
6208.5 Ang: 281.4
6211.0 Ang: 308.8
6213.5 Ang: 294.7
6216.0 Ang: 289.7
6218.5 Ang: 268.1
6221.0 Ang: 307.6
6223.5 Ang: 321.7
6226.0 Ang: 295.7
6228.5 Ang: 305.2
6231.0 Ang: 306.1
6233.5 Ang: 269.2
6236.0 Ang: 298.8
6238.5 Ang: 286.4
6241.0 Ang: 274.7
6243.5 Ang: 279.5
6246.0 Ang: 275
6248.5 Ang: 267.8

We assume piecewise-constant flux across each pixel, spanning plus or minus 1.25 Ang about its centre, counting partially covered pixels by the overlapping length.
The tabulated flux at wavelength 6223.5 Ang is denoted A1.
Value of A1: 321.7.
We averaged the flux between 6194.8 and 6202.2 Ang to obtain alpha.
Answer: 298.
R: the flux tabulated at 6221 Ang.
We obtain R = 307.6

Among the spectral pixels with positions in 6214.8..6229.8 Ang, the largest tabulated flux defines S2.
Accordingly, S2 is 321.7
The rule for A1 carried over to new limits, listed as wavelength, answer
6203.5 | 301.4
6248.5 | 267.8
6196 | 295.5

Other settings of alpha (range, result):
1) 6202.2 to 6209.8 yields 288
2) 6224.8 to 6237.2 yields 295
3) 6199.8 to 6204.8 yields 304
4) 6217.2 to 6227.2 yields 298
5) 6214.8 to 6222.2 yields 288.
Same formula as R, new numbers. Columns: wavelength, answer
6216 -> 289.7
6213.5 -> 294.7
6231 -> 306.1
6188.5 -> 339.2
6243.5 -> 279.5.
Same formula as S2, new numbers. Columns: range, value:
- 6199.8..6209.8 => 308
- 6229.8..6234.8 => 306.1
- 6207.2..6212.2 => 308.8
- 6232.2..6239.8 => 298.8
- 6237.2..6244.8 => 286.4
